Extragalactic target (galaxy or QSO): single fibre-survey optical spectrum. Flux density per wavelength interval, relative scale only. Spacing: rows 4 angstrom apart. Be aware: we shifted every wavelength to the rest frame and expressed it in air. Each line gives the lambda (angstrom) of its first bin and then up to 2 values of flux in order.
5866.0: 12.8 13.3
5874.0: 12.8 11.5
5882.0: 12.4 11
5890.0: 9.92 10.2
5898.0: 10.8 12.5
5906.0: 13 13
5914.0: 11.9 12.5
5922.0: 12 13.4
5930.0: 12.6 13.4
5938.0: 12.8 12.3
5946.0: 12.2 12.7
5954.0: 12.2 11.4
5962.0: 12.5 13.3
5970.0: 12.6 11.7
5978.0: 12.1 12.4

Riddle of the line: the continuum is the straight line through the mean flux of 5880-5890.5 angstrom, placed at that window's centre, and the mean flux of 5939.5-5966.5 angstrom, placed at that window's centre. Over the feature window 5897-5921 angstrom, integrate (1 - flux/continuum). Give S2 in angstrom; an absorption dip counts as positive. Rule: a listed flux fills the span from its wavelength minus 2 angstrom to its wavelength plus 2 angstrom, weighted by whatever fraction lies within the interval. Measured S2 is -1.42 angstrom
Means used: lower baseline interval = 11.3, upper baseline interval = 12.3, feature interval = 12.3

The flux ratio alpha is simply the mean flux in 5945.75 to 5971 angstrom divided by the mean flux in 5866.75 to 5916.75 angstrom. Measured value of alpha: 1.0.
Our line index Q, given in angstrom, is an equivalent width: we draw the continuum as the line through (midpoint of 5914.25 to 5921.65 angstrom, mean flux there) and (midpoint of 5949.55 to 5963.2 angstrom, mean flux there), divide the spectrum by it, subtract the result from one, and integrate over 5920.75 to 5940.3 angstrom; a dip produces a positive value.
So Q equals -1.05 angstrom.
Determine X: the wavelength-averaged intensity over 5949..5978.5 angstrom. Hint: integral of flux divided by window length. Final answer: 12.3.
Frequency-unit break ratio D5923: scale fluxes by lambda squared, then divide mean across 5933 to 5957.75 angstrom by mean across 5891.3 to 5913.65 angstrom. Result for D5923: 1.1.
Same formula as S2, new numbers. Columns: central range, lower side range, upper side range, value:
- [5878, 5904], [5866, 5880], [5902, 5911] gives 3.2 angstrom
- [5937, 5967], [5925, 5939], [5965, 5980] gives 0.8 angstrom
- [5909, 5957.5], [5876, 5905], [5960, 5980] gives -2.7 angstrom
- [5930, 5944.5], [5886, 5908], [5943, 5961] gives -1.1 angstrom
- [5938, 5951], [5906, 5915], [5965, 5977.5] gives 0.1 angstrom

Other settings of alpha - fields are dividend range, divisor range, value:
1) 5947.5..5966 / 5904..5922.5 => 0.98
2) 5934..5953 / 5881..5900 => 1.17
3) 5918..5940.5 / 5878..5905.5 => 1.14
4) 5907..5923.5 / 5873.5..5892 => 1.09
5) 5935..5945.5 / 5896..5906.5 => 1.05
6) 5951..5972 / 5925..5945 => 0.97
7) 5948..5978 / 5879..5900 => 1.13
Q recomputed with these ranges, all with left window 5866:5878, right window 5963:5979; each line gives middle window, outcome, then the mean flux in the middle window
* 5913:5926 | 0.3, 12.3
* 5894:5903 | 1.0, 11.2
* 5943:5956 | 0.2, 12.4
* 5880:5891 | 1.3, 11.2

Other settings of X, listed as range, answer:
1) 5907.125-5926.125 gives 12.5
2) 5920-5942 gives 12.8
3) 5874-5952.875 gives 12.1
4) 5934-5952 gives 12.6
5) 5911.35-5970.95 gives 12.5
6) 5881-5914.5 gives 11.6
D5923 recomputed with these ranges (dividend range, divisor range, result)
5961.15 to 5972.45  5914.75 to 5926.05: 1.05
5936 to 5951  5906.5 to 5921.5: 1.01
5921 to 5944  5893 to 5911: 1.08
